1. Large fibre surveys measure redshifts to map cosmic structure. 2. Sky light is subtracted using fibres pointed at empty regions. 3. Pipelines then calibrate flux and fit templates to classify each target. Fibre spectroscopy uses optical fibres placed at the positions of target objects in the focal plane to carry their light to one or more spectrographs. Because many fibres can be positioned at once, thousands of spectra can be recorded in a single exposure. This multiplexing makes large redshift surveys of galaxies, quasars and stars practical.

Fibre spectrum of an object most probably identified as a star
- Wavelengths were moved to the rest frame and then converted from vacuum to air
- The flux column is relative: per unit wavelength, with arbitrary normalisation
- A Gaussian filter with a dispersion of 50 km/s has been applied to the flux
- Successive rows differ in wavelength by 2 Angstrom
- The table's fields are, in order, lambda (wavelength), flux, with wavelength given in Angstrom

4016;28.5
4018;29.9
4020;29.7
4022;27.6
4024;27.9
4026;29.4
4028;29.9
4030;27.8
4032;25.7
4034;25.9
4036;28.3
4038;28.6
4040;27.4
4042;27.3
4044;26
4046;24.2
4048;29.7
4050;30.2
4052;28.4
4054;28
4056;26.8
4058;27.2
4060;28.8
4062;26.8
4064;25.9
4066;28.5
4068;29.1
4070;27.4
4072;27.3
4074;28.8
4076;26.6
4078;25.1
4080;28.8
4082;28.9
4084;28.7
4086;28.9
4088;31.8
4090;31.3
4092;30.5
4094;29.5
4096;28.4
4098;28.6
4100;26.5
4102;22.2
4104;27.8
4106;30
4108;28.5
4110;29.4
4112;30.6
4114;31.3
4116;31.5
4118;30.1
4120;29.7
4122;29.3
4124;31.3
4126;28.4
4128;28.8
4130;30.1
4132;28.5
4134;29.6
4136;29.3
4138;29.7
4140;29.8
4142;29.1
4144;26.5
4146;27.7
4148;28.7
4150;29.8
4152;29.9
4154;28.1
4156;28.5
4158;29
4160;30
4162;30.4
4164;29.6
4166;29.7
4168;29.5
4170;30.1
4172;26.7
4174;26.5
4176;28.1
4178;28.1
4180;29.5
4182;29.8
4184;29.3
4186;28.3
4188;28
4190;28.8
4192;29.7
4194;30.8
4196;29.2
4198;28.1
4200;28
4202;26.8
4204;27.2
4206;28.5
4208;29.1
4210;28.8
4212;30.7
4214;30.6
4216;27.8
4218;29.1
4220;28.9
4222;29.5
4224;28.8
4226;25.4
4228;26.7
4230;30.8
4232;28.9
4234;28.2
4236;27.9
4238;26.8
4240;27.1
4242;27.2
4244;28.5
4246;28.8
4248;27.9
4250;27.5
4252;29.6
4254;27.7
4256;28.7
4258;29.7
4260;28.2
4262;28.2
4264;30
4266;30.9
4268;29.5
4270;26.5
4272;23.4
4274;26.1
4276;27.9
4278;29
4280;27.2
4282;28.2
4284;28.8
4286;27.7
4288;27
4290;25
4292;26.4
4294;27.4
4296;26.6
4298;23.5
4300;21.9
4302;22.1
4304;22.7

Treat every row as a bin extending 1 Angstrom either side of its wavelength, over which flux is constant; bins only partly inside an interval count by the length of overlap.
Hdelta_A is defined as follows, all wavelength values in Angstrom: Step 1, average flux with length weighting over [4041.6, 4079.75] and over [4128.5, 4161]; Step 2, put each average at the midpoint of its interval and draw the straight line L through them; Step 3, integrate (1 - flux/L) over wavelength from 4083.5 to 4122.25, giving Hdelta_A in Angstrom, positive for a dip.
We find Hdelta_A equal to -1.3 Angstrom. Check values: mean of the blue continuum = 27.5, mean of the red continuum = 29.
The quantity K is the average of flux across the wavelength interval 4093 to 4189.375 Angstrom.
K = 29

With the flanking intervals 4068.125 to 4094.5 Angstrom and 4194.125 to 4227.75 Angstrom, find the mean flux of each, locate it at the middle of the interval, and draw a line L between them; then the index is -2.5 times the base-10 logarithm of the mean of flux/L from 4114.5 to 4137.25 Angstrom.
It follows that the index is -0.04 mag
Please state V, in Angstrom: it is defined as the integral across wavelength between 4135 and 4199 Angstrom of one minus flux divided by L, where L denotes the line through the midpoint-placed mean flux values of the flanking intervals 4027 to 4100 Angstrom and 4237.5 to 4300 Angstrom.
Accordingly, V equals -2.6 Angstrom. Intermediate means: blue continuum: 28.1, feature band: 28.9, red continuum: 27.6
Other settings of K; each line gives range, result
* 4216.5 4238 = 28.3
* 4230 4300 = 27.7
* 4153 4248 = 28.6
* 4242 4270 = 28.7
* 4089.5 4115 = 28.8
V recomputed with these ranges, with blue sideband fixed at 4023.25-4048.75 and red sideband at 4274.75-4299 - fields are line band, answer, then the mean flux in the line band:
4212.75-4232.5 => -1.09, 28.7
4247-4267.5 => -1.33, 28.9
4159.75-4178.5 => -1.08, 28.8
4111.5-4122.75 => -1.26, 30.4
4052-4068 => -0.07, 27.6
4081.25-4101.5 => -1.27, 29.1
